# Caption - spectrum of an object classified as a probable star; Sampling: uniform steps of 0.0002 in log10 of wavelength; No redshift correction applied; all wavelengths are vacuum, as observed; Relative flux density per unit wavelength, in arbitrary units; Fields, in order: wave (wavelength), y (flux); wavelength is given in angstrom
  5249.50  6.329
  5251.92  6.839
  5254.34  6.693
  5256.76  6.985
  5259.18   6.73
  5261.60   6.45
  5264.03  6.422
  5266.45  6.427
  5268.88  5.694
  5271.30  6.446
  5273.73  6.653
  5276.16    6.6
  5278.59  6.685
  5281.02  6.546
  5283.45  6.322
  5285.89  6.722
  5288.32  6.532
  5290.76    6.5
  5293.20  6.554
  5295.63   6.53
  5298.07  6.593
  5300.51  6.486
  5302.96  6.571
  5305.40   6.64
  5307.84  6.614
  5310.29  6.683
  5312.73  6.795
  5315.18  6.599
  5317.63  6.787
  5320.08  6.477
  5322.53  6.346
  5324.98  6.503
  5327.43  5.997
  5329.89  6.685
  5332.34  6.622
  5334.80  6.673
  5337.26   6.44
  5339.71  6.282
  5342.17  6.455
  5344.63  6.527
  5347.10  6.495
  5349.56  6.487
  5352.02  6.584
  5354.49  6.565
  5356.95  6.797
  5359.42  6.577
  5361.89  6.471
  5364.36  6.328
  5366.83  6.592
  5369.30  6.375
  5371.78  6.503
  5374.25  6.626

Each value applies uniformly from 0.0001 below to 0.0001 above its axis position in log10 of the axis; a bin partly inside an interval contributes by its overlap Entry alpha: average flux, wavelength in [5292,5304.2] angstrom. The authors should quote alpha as 6.55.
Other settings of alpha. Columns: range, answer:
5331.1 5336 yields 6.65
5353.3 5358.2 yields 6.69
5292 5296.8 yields 6.55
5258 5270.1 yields 6.35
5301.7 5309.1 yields 6.6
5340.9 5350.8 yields 6.49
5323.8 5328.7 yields 6.25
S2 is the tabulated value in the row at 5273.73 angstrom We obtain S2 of 6.653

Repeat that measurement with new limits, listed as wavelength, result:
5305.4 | 6.64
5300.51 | 6.486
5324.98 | 6.503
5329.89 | 6.685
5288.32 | 6.532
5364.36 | 6.328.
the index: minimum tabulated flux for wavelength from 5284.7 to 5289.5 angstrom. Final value 6.532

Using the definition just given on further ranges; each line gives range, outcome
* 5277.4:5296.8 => 6.322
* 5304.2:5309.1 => 6.614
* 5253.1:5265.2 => 6.422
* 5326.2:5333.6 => 5.997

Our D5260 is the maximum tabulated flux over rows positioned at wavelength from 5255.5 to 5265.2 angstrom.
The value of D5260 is 6.985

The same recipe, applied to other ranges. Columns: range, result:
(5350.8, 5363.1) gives 6.797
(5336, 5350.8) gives 6.527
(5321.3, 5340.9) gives 6.685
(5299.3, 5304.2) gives 6.571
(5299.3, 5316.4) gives 6.795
